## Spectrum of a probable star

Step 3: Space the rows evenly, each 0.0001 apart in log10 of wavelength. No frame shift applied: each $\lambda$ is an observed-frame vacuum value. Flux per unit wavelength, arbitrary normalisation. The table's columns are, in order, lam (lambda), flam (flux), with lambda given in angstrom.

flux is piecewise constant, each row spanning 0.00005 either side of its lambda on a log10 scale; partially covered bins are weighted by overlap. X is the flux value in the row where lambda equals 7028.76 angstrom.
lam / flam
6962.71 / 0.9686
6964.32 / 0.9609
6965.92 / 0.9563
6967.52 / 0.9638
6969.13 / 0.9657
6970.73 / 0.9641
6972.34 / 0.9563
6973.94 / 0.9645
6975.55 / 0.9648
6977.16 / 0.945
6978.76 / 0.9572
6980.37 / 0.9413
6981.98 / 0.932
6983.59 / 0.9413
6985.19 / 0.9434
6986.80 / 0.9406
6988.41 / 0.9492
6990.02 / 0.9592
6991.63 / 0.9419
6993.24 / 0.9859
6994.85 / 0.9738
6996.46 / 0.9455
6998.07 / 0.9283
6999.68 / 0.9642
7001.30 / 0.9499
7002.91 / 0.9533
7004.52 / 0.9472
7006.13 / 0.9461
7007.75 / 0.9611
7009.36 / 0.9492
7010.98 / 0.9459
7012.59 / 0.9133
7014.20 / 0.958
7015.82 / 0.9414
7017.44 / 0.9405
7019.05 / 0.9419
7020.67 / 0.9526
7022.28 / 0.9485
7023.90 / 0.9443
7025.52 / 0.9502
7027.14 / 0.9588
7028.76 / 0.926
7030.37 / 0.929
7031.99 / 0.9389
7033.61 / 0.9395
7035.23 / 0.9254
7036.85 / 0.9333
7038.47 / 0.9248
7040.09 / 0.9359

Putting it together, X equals 0.926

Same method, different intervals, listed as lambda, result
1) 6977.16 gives 0.945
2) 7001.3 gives 0.9499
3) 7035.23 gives 0.9254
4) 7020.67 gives 0.9526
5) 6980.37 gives 0.9413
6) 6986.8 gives 0.9406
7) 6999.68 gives 0.9642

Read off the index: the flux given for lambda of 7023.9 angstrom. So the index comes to 0.9443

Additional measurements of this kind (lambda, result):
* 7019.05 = 0.9419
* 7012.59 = 0.9133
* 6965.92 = 0.9563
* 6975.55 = 0.9648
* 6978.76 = 0.9572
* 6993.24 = 0.9859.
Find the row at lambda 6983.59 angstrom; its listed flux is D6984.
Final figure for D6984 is 0.9413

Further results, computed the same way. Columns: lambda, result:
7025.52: 0.9502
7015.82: 0.9414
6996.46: 0.9455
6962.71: 0.9686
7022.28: 0.9485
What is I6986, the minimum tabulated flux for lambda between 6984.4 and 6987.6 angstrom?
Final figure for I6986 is 0.9406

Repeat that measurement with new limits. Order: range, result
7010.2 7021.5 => 0.9133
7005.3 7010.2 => 0.9461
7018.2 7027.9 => 0.9419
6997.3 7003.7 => 0.9283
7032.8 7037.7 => 0.9254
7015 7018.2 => 0.9405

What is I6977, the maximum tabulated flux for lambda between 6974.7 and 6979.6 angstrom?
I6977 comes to 0.9648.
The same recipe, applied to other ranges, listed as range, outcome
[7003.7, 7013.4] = 0.9611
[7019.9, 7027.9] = 0.9588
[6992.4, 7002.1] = 0.9859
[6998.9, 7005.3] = 0.9642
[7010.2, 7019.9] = 0.958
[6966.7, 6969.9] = 0.9657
